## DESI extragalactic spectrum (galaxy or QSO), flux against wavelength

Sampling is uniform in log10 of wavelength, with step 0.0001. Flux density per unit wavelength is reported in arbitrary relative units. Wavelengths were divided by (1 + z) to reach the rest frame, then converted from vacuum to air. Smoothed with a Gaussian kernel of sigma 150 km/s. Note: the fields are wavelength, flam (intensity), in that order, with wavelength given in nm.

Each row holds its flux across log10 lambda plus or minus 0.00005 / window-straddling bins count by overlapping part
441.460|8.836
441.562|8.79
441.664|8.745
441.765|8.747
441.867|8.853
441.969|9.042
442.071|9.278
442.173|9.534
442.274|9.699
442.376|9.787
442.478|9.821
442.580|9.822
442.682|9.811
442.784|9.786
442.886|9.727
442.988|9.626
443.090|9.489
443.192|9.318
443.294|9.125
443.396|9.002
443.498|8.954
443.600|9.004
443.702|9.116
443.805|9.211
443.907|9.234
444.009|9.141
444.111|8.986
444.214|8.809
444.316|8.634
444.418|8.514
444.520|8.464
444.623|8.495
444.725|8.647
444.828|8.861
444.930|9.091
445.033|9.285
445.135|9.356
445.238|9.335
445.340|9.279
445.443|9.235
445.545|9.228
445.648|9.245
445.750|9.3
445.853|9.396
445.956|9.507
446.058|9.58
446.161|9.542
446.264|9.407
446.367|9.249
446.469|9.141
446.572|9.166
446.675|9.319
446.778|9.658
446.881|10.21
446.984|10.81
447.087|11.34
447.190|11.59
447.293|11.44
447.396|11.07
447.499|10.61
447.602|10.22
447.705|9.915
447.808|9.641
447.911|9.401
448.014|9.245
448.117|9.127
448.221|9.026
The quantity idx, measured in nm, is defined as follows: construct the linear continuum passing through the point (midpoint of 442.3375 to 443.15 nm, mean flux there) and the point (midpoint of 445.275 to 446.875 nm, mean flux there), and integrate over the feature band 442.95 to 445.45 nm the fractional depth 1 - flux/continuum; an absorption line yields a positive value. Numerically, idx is 0.14 nm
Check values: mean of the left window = 9.72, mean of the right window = 9.38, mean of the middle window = 9.04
